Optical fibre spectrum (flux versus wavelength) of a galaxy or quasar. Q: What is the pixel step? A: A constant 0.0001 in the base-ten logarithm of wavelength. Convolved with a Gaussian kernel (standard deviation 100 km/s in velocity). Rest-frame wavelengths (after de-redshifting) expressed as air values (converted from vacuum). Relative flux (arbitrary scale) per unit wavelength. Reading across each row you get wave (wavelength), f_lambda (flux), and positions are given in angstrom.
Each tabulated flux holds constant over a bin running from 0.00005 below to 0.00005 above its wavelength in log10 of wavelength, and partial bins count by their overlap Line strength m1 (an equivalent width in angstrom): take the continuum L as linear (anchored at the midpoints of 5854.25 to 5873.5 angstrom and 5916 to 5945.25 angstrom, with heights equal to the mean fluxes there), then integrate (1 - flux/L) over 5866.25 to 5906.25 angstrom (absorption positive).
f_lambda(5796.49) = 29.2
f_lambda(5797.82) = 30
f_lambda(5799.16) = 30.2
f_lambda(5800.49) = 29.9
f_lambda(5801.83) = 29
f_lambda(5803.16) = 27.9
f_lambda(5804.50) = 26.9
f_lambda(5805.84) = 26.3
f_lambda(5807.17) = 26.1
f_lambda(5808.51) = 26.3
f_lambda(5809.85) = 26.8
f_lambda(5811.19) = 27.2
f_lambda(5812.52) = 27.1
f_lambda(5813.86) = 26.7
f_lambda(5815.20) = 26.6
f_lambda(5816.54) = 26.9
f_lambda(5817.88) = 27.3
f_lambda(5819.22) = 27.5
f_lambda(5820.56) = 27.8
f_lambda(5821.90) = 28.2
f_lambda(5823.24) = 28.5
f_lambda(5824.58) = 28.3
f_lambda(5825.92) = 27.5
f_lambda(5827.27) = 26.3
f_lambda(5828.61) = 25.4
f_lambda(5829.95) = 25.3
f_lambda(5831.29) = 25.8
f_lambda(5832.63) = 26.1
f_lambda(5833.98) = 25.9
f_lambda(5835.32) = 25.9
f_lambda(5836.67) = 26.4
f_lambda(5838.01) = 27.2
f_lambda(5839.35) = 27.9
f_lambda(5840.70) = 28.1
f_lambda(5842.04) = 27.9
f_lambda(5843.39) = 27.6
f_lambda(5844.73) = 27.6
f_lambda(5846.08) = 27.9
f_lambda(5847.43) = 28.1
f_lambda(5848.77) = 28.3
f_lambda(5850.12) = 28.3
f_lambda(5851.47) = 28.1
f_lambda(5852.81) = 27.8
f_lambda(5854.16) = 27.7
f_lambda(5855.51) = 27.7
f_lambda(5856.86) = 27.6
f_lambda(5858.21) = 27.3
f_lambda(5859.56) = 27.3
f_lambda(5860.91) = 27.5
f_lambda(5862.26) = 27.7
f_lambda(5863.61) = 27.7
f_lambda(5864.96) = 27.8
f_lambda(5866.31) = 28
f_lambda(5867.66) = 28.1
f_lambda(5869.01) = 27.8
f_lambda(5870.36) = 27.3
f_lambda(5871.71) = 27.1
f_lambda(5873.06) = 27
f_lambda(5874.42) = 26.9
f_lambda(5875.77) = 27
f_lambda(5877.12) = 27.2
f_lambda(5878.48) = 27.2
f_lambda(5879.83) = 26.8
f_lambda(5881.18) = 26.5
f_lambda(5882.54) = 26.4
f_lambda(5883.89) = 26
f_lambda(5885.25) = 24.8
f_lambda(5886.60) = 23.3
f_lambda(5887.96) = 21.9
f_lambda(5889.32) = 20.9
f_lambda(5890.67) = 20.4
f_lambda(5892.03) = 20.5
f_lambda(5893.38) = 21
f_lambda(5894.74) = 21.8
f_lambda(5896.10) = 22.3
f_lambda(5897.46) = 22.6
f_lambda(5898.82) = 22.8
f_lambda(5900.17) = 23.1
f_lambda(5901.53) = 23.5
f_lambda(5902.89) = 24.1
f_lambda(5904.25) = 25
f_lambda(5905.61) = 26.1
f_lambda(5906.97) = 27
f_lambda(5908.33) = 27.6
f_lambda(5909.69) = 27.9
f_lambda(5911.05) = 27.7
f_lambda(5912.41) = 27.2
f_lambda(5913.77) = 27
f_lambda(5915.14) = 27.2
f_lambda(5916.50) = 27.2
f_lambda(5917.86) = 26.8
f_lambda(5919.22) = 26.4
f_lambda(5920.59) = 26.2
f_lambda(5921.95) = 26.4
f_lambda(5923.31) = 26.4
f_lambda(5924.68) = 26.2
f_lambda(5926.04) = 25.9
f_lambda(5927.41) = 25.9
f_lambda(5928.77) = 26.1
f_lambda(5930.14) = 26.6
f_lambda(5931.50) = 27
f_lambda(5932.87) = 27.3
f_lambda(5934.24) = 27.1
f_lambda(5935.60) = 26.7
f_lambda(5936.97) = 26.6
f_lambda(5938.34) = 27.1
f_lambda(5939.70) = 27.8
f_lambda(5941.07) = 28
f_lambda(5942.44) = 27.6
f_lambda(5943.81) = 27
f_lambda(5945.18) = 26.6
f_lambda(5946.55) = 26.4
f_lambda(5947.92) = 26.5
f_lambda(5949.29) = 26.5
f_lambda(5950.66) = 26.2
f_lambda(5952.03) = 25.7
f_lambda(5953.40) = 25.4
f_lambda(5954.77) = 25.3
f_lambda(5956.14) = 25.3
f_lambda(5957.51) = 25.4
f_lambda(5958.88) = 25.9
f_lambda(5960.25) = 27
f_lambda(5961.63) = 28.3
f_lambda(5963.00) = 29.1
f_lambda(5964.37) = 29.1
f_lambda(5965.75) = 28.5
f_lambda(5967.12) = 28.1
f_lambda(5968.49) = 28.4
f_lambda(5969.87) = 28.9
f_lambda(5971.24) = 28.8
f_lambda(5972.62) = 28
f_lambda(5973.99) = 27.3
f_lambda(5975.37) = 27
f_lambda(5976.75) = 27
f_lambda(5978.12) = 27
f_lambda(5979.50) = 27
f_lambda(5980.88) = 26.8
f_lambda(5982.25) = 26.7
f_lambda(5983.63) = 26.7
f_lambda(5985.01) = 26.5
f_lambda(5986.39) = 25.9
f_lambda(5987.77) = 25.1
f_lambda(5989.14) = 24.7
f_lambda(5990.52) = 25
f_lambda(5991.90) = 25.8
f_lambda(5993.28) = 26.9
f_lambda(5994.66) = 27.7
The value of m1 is 3.8 angstrom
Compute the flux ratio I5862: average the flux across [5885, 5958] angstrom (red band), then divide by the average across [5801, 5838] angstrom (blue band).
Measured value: 0.95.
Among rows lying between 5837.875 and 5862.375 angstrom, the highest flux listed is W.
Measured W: 28.3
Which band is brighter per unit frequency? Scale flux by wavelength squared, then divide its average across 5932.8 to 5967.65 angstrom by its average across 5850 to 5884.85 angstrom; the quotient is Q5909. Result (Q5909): 1.01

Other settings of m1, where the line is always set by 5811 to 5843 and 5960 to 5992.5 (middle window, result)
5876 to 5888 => 0.6 angstrom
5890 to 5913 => 2.5 angstrom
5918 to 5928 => 0.3 angstrom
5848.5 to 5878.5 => -0.6 angstrom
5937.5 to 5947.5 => 0.0 angstrom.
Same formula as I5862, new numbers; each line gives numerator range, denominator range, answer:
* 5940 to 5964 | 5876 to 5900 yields 1.12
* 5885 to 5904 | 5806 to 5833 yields 0.83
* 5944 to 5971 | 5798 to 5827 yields 0.98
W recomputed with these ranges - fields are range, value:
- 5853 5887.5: 28.1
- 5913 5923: 27.2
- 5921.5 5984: 29.1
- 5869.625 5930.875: 27.9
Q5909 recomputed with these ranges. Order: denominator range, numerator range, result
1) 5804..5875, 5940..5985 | 1.04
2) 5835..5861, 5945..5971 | 1.02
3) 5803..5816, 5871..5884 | 1.03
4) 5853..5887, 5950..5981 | 1.04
